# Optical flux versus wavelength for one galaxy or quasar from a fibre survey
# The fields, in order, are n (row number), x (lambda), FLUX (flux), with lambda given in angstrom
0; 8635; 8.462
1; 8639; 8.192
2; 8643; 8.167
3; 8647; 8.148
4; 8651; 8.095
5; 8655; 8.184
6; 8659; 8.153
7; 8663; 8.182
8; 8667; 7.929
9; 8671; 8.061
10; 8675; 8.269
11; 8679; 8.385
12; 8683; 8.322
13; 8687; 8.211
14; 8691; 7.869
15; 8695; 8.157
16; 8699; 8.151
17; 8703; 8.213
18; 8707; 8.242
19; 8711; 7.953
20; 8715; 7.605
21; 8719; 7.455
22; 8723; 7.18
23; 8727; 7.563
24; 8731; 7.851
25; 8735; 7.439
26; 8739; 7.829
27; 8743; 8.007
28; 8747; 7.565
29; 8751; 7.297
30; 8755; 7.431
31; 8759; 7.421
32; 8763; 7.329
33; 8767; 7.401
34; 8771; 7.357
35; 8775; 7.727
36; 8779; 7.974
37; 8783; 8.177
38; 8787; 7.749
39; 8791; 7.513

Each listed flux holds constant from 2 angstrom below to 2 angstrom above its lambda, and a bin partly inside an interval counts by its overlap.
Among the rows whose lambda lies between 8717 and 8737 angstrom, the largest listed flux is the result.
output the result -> 7.851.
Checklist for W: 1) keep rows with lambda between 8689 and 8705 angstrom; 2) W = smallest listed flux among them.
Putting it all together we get 7.869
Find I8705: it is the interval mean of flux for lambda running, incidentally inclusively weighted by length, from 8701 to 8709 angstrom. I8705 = 8.23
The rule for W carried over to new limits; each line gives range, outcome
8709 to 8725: 7.18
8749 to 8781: 7.297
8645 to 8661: 8.095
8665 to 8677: 7.929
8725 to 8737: 7.439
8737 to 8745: 7.829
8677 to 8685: 8.322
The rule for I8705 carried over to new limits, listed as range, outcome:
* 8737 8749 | 7.8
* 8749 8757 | 7.36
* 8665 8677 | 8.09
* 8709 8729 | 7.55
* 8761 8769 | 7.37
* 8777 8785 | 8.08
